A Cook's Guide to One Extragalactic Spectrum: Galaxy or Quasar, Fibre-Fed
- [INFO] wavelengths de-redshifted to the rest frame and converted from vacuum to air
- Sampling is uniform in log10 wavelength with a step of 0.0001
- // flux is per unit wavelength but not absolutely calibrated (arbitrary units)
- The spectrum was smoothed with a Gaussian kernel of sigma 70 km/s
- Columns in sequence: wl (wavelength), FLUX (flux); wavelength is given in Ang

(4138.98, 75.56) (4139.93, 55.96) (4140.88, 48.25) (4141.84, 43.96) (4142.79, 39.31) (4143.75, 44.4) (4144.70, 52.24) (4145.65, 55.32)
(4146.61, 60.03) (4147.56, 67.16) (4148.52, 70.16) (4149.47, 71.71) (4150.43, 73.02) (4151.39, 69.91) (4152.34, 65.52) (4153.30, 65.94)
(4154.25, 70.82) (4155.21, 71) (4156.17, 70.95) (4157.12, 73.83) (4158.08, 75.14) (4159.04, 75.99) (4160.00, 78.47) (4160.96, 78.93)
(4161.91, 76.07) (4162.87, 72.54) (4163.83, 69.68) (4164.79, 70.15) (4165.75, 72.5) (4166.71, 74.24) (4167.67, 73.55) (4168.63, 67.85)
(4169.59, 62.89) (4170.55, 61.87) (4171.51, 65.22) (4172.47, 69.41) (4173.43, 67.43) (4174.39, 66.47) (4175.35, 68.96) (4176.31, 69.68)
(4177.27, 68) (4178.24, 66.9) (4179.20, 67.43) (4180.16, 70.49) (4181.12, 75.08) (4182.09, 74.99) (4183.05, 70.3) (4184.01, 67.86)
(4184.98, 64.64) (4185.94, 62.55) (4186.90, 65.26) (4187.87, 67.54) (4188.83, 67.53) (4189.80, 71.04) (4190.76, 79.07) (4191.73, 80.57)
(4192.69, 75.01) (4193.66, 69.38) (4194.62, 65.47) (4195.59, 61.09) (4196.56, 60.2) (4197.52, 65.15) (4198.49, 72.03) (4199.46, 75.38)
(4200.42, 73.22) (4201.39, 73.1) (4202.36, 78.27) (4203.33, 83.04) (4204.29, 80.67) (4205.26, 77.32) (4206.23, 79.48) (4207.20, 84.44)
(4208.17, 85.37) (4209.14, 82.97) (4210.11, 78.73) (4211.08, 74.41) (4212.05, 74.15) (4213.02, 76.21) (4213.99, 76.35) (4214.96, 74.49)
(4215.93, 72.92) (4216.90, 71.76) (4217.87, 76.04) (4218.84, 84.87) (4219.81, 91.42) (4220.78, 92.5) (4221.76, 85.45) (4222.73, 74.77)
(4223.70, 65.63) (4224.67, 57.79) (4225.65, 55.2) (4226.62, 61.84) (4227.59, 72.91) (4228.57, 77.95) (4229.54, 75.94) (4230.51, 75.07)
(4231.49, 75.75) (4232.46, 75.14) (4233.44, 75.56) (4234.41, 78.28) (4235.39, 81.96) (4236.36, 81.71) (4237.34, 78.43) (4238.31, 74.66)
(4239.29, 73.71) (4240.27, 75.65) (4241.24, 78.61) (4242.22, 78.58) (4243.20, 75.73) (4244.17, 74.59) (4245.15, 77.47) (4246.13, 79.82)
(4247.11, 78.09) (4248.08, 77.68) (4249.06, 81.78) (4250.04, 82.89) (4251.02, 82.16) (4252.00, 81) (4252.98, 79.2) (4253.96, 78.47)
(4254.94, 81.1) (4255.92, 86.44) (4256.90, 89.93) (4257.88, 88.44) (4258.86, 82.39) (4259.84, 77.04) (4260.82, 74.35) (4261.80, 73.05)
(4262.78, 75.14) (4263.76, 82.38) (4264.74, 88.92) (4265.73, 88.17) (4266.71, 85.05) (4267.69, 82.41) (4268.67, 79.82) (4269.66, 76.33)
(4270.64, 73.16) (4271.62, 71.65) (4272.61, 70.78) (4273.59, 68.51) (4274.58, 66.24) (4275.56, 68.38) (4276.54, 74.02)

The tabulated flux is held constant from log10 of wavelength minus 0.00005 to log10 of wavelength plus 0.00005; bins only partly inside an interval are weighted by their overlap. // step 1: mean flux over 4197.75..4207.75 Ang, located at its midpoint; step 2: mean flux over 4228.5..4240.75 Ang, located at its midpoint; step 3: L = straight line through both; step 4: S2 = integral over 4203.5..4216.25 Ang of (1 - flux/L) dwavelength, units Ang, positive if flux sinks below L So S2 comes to -0.2 Ang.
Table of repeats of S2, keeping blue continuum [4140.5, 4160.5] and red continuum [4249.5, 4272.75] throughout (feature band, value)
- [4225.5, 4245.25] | 0.4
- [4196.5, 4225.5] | -1.4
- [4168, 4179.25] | 0.1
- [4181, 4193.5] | -0.2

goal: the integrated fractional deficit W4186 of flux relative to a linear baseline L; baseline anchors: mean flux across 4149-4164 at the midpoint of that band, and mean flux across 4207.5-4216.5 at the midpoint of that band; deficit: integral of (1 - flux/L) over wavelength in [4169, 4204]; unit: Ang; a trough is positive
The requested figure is 2.6 Ang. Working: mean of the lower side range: 72.5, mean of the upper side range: 77.4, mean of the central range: 69.6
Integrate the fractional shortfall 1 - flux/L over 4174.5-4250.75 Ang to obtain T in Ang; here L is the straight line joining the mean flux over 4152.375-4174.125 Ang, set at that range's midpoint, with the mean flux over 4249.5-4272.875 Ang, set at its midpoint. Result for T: 1.42 Ang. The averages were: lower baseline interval 70.9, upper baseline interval 80.5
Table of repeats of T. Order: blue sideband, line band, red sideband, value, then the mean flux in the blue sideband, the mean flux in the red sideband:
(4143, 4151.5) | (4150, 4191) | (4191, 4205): -2.25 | 61.6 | 72.5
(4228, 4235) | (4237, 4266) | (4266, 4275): -1.56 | 76.2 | 75.3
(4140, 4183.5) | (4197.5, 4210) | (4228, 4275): -1.00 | 67.1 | 78.5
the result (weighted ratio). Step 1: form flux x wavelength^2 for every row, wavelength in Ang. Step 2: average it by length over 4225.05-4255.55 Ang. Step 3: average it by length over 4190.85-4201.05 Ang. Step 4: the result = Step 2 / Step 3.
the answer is 1.1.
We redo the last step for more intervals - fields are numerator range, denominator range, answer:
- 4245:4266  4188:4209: 1.12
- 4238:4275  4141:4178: 1.23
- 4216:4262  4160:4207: 1.12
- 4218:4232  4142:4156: 1.24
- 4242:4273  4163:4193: 1.19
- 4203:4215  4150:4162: 1.12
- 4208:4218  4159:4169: 1.06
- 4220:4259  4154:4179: 1.14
